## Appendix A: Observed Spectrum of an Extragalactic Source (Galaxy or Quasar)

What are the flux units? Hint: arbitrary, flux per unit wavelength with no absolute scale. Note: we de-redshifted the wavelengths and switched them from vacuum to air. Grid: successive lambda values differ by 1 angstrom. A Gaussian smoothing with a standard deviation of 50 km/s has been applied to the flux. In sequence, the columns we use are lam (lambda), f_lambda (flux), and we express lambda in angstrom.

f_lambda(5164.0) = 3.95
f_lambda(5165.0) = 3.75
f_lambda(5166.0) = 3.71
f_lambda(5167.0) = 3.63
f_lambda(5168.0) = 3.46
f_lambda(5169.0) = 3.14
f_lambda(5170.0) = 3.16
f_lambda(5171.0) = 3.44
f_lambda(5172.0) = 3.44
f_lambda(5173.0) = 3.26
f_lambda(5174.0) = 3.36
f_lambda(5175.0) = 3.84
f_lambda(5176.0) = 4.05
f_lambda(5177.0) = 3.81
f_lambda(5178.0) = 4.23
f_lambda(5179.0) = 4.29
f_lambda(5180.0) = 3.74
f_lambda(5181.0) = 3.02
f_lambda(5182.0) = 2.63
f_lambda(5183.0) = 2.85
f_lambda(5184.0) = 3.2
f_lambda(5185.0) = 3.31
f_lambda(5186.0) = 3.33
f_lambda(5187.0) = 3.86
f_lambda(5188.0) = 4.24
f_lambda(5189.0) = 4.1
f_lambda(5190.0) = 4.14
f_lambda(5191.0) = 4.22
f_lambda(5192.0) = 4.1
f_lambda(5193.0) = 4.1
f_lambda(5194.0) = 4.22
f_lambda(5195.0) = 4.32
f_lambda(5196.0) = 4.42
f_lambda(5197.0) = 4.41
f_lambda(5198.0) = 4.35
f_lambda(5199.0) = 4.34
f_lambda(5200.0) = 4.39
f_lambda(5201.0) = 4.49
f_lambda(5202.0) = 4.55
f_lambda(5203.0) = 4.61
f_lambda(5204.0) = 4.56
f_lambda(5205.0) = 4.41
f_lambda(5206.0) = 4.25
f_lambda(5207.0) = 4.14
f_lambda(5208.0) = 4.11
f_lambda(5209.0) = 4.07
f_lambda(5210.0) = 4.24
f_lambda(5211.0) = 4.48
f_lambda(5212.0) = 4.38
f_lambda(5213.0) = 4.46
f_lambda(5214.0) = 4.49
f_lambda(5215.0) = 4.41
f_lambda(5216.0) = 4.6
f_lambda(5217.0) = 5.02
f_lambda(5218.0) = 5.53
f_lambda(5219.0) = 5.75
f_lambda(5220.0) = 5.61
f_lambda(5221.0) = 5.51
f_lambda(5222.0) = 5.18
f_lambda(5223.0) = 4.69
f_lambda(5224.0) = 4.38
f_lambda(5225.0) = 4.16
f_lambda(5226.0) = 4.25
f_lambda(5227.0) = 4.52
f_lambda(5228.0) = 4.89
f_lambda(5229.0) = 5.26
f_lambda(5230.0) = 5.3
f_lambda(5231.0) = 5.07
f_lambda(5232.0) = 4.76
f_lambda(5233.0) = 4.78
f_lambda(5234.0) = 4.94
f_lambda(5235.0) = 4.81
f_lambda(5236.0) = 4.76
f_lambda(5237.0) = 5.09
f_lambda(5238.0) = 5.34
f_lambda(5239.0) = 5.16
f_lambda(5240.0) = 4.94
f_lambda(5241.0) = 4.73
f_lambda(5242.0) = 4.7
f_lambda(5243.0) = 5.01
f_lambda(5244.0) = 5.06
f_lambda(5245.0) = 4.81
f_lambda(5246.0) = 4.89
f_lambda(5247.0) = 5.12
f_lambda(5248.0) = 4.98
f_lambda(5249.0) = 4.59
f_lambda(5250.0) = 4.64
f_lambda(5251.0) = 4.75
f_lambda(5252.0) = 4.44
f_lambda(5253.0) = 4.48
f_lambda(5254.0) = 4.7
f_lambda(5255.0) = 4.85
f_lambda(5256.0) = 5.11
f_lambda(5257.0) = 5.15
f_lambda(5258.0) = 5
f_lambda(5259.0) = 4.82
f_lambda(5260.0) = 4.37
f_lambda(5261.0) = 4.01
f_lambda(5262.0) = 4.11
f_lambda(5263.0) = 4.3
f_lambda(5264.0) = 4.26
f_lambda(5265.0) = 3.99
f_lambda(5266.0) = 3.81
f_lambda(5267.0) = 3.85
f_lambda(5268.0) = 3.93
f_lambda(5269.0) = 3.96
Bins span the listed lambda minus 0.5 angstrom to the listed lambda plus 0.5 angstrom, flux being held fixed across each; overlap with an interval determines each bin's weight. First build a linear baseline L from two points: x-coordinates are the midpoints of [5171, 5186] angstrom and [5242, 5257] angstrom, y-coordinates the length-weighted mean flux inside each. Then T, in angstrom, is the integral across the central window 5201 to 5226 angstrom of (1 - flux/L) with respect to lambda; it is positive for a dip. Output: -2.9 angstrom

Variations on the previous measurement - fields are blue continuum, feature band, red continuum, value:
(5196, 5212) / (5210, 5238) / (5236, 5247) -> -1.00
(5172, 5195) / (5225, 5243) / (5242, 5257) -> -1.24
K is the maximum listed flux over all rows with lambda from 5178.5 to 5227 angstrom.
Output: 5.75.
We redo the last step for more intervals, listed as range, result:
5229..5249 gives 5.34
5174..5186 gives 4.29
